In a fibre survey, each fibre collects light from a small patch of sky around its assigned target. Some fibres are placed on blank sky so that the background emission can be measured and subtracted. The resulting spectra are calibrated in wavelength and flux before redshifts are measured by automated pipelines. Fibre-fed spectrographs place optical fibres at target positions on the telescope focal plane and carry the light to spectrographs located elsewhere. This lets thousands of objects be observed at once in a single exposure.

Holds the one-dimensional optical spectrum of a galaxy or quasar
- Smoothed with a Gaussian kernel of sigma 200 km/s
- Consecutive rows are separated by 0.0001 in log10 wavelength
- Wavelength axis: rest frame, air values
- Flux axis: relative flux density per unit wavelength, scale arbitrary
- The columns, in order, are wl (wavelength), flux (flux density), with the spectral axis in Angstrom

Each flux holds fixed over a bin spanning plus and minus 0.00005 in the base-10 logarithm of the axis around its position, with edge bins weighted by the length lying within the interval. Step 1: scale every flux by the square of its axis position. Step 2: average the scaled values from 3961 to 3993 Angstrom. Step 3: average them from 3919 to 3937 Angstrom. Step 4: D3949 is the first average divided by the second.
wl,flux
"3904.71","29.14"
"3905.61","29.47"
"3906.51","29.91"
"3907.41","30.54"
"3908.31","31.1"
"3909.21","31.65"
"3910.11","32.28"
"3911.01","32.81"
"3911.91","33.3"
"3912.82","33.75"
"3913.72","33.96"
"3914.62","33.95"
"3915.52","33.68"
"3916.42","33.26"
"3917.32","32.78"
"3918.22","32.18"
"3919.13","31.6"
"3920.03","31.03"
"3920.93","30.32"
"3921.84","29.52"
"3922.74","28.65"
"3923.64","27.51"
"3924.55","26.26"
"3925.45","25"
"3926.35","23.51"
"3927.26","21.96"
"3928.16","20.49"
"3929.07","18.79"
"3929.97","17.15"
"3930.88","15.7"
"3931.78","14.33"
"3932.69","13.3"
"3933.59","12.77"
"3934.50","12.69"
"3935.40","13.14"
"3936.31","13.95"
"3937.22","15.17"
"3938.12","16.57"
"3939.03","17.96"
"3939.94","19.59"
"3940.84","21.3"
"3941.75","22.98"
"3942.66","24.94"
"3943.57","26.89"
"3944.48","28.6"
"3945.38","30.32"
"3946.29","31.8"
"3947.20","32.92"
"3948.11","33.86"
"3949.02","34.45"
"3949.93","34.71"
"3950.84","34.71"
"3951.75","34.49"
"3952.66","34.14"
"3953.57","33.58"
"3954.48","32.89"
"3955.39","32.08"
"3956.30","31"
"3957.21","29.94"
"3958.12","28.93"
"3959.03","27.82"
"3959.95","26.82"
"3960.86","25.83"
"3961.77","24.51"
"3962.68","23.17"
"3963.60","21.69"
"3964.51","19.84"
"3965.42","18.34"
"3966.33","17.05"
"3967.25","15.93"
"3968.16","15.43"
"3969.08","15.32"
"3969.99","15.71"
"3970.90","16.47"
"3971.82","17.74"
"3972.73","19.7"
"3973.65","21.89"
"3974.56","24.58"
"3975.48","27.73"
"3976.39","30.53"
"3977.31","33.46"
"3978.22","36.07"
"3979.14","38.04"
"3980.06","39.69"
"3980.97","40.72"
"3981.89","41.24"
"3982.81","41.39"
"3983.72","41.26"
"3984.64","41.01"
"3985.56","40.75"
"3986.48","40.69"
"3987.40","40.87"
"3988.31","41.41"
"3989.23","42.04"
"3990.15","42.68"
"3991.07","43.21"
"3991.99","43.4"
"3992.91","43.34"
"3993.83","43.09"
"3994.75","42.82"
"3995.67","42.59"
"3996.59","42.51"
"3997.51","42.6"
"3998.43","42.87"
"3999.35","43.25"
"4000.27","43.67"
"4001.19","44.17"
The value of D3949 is 1.49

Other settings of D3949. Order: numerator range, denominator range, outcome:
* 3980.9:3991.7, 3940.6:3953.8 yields 1.38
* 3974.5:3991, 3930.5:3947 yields 1.99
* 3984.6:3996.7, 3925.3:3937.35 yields 2.58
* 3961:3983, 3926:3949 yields 1.23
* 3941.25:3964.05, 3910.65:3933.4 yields 1.13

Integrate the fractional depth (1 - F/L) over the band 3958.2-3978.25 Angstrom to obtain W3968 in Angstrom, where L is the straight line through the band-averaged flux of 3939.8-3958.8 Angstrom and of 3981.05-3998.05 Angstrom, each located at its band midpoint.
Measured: 7.5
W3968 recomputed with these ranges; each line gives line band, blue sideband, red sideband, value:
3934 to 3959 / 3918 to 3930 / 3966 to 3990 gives 1.30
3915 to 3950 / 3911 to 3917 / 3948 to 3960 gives 9.18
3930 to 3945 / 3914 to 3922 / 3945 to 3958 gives 6.64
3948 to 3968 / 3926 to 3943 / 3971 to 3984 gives -2.28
